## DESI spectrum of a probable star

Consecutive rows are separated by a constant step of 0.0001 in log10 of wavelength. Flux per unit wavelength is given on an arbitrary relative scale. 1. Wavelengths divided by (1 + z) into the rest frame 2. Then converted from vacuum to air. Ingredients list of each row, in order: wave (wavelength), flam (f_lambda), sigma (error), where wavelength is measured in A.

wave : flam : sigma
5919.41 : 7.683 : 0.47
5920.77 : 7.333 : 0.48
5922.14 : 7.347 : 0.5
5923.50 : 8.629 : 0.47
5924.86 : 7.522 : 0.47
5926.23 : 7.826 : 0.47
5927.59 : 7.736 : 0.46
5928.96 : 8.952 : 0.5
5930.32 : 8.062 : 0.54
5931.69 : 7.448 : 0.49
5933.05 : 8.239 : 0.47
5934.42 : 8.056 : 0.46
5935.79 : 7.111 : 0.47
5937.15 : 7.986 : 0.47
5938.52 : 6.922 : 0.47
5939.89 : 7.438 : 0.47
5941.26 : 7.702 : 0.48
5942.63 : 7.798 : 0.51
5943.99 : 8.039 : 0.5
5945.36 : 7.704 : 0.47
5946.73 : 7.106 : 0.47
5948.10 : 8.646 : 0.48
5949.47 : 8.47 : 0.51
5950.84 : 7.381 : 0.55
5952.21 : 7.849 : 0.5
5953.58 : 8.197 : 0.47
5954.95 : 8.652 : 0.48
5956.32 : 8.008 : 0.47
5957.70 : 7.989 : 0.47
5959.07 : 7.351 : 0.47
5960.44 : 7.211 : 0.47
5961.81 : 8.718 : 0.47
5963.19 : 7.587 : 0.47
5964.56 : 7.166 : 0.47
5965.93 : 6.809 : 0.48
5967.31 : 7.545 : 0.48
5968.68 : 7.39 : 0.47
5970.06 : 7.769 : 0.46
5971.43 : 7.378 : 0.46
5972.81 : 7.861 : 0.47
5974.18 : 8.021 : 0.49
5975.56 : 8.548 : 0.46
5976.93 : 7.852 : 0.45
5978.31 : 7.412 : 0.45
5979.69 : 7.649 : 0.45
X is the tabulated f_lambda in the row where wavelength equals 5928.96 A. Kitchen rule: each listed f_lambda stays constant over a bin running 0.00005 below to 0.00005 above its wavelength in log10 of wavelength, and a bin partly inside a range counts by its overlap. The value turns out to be 8.952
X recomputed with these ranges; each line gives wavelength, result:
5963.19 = 7.587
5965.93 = 6.809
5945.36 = 7.704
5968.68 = 7.39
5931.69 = 7.448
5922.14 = 7.347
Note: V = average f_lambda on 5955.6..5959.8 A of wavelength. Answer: 7.78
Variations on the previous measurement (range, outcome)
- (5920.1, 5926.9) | 7.73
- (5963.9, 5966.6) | 7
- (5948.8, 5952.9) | 7.9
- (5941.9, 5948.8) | 7.86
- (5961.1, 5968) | 7.56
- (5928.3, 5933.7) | 8.18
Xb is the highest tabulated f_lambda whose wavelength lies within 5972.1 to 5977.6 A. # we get 8.548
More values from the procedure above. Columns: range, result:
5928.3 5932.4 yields 8.952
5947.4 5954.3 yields 8.646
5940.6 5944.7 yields 8.039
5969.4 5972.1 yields 7.769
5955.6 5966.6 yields 8.718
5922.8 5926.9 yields 8.629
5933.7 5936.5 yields 8.056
